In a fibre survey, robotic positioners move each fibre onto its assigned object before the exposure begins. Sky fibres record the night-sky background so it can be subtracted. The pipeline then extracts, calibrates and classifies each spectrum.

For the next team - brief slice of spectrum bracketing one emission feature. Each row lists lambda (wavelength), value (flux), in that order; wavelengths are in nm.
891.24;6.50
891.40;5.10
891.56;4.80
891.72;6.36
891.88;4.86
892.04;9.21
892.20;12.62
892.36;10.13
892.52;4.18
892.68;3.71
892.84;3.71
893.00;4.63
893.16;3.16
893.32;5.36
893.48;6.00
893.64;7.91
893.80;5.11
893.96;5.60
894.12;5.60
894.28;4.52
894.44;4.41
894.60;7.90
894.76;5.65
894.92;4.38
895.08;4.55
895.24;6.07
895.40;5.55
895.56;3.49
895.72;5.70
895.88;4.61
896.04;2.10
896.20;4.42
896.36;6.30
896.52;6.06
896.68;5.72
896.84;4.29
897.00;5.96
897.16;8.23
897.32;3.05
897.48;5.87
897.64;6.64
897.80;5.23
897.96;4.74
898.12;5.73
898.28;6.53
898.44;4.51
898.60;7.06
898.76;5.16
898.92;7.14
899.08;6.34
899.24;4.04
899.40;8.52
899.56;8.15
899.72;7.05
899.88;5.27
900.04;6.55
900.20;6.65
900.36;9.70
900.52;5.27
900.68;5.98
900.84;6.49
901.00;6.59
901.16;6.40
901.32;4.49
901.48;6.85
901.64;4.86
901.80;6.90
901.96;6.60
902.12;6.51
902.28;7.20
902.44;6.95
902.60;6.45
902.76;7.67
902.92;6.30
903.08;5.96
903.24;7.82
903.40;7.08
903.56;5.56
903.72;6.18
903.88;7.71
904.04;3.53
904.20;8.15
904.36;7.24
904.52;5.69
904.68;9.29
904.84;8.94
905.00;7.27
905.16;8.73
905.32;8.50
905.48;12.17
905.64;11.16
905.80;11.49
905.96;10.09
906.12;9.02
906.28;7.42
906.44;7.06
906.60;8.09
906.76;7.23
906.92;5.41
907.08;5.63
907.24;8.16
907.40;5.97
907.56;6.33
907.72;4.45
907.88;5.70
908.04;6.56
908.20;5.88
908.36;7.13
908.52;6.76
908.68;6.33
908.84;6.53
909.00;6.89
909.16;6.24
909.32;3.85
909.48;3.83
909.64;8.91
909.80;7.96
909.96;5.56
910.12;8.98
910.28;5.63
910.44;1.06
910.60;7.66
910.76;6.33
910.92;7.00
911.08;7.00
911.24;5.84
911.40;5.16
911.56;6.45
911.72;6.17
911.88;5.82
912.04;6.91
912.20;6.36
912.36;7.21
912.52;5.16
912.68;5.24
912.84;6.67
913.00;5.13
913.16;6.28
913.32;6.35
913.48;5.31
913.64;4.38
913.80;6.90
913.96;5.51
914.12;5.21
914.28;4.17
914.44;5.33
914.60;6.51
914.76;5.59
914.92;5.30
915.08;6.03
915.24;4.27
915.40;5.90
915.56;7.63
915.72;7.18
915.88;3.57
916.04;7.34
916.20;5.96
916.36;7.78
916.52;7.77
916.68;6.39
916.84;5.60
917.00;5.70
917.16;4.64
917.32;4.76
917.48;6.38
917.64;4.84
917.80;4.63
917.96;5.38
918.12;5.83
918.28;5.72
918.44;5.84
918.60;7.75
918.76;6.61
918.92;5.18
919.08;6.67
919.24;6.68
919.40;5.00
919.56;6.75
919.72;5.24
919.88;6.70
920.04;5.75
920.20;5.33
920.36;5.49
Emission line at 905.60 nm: H-beta 4861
